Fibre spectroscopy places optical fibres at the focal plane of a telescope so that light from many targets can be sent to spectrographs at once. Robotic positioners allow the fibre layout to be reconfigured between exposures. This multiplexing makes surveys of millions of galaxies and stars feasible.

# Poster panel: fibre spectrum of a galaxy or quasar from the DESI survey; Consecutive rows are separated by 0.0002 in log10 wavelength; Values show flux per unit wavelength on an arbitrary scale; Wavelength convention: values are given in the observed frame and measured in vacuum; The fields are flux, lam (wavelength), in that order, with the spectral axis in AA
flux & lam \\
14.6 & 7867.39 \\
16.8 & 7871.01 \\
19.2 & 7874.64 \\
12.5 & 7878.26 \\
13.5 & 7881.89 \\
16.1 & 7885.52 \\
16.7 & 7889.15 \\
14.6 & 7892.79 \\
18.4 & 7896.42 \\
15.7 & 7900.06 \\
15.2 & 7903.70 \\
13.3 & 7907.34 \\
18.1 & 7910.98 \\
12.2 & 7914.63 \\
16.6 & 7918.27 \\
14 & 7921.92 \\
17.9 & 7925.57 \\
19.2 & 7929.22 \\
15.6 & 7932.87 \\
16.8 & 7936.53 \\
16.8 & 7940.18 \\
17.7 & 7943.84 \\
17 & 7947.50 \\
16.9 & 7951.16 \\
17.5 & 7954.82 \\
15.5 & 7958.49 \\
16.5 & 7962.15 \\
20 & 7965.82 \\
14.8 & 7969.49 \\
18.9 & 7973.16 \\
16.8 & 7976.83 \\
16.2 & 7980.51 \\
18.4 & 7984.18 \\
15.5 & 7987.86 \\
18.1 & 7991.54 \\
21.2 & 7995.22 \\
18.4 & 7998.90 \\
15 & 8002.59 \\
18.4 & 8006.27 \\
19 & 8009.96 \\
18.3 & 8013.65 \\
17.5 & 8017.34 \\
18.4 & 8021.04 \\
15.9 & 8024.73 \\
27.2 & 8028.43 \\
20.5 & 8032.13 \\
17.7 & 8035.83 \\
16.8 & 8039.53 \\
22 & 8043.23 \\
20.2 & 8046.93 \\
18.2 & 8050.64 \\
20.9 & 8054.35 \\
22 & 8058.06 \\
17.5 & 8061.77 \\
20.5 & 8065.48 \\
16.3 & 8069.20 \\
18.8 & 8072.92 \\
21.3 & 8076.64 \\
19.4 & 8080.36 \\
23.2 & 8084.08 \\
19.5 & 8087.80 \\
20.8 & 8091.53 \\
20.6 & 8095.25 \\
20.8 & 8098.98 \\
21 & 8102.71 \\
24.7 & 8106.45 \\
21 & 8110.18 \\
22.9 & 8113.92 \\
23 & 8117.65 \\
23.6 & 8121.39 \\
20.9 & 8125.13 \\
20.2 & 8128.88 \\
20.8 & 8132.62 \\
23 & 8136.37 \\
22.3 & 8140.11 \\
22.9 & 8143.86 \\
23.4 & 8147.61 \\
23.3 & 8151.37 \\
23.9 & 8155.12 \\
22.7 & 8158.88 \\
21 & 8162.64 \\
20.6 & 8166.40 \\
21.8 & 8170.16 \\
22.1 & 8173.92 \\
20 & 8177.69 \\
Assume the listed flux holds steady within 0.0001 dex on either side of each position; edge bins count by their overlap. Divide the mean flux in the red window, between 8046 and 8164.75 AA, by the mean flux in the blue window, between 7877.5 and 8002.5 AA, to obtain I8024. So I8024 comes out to 1.28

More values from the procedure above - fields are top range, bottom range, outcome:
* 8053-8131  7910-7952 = 1.26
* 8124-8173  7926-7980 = 1.29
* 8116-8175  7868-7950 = 1.38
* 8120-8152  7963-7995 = 1.27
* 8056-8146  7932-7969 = 1.24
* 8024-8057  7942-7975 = 1.17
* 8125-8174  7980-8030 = 1.20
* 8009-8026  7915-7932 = 1.08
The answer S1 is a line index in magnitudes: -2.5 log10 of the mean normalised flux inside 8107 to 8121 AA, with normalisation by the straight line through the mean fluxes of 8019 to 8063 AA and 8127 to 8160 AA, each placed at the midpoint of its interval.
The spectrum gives -0.05 mag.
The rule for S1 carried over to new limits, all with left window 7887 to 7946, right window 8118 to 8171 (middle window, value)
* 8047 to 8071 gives 0.03 mag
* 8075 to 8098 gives -0.01 mag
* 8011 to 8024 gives 0.05 mag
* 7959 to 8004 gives 0.03 mag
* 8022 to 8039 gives -0.04 mag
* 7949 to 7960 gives 0.03 mag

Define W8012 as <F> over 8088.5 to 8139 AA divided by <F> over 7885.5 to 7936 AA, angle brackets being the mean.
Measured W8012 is 1.36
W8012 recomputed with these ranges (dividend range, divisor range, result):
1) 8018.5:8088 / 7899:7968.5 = 1.20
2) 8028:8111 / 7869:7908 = 1.30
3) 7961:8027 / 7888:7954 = 1.09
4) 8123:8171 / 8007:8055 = 1.14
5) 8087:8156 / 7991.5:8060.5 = 1.14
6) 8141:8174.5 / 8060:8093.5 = 1.14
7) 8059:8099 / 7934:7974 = 1.17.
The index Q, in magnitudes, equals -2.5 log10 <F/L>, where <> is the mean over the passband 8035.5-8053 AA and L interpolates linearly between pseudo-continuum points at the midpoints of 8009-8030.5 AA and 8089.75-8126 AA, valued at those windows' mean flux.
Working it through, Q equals 0.05 mag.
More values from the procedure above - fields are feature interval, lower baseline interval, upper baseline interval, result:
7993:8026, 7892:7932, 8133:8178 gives 0.025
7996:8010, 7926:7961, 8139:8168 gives 0.047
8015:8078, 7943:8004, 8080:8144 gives 0.008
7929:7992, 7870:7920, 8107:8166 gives 0.024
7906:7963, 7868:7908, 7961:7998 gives 0.021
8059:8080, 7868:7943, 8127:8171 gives 0.061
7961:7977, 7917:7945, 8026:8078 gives 0.018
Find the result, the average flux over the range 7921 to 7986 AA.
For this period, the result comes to 17.1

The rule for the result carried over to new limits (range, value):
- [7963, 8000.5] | 17.8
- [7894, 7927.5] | 15.7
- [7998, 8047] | 18.9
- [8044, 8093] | 19.9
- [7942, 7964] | 16.8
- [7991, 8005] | 18.2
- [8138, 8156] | 23.1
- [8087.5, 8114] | 21.4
